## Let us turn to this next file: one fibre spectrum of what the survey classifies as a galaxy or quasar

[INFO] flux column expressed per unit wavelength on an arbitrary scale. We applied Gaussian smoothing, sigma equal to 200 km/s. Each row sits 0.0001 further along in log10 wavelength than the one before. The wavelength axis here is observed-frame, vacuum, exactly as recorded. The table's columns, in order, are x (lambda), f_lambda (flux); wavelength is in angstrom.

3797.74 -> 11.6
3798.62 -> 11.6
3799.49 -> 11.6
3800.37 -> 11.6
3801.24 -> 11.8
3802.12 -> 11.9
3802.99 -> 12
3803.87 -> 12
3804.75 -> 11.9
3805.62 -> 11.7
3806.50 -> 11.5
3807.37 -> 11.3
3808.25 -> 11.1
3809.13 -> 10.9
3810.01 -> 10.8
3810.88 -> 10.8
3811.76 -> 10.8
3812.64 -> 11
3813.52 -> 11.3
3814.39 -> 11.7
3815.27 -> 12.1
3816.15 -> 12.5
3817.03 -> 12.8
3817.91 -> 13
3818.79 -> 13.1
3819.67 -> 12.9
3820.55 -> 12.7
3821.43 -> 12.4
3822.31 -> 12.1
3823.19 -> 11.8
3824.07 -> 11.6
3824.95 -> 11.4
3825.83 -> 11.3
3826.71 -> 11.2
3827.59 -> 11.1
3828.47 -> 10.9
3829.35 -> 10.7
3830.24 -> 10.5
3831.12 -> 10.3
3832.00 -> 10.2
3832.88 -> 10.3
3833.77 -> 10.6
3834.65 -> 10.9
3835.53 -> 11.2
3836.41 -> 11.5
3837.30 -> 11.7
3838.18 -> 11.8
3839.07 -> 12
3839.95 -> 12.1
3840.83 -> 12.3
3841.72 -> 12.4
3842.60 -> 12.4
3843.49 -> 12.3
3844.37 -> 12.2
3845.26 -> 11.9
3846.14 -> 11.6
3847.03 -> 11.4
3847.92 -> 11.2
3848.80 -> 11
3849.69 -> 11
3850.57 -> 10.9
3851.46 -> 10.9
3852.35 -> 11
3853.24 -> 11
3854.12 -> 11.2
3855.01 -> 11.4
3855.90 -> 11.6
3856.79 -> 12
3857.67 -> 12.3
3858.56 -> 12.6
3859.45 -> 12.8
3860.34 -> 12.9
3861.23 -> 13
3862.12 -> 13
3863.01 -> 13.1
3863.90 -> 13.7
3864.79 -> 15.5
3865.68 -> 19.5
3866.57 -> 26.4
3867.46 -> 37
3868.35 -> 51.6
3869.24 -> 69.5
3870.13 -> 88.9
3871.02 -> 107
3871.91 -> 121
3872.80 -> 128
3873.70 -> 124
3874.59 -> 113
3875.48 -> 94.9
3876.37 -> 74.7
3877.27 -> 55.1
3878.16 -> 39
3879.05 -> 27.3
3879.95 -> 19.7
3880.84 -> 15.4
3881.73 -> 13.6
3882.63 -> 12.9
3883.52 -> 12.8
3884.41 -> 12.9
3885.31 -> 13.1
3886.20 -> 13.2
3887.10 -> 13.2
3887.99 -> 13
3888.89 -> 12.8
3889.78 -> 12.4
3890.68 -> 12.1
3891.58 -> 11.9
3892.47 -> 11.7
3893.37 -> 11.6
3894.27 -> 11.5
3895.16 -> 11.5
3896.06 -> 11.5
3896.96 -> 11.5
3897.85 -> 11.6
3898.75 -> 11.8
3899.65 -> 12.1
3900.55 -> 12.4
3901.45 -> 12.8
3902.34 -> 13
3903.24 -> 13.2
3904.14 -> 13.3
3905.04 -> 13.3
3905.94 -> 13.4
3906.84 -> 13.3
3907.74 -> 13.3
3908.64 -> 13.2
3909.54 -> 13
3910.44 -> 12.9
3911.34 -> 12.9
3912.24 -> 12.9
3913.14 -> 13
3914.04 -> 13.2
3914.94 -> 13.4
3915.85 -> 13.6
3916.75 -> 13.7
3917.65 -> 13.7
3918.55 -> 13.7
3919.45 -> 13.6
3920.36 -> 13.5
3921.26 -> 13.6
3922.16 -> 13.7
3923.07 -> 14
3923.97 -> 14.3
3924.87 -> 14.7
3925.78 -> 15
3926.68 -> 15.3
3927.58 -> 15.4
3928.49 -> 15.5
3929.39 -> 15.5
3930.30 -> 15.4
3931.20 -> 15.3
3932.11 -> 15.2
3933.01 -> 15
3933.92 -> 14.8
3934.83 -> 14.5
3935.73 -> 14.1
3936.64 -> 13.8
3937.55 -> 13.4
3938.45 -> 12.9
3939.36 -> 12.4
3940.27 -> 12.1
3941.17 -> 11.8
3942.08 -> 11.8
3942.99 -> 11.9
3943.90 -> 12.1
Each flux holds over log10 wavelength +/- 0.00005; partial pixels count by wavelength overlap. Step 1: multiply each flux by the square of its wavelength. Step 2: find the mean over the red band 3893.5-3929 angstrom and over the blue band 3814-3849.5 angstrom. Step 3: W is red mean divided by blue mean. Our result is 1.2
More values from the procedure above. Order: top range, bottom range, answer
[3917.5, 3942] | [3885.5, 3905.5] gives 1.16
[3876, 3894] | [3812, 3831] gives 1.76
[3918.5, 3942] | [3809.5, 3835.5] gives 1.30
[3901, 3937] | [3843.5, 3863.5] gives 1.22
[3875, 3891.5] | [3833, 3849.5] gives 2.26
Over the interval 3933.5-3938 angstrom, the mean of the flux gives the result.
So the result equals 14.1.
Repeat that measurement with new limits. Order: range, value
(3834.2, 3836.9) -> 11.2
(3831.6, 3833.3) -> 10.3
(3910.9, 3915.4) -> 13.1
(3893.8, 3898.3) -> 11.5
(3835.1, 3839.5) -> 11.6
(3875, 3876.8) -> 85.7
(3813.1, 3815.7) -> 11.7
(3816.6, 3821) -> 12.9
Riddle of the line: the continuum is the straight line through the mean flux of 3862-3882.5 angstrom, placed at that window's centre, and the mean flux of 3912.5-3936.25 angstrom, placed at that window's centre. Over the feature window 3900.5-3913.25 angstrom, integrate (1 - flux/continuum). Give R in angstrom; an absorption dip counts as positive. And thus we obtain 6.8 angstrom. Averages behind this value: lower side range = 55.7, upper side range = 14.3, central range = 13.1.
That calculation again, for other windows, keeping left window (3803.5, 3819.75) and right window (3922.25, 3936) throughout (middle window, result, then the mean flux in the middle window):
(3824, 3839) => 1.5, 11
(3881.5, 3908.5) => 2.8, 12.6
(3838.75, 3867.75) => -1.1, 13.4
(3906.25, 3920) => 1.1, 13.3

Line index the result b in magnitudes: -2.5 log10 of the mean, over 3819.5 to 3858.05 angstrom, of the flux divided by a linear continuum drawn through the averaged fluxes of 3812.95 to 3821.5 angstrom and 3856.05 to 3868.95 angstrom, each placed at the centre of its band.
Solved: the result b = 0.33 mag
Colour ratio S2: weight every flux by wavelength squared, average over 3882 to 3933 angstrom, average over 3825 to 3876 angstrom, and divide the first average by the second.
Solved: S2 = 0.51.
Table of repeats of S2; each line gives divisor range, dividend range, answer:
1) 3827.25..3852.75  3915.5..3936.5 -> 1.34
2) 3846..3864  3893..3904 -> 1.04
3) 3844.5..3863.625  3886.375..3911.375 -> 1.08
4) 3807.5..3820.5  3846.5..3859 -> 0.99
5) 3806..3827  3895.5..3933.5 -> 1.22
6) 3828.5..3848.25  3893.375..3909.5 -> 1.13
